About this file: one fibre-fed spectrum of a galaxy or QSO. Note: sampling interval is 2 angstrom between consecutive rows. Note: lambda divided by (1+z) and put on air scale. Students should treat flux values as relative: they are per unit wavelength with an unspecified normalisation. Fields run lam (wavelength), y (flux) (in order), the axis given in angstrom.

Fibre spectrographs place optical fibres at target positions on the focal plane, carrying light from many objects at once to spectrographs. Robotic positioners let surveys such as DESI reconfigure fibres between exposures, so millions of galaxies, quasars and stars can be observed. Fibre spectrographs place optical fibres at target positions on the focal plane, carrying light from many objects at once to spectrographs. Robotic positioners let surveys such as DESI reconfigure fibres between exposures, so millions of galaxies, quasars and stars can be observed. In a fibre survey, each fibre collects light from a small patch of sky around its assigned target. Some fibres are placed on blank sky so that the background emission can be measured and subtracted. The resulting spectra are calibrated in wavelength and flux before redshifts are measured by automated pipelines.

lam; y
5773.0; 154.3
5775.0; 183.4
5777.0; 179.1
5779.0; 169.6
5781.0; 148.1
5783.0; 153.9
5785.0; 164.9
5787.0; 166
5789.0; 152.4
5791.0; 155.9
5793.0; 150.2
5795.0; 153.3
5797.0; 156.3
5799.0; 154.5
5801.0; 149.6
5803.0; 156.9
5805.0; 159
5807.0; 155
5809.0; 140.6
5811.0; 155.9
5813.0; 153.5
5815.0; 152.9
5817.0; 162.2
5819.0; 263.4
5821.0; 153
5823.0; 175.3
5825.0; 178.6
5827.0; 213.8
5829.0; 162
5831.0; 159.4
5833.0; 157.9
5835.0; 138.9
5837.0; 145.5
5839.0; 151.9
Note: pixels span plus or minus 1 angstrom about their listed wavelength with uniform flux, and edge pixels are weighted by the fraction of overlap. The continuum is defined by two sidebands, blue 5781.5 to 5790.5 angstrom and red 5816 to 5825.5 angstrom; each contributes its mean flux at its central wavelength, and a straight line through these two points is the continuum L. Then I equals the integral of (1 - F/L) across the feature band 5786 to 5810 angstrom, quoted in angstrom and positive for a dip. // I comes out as 2.0 angstrom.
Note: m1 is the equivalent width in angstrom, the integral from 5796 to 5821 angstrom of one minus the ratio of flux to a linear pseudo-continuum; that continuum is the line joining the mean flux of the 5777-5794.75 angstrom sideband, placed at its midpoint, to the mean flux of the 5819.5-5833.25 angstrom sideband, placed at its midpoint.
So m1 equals 0.8 angstrom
